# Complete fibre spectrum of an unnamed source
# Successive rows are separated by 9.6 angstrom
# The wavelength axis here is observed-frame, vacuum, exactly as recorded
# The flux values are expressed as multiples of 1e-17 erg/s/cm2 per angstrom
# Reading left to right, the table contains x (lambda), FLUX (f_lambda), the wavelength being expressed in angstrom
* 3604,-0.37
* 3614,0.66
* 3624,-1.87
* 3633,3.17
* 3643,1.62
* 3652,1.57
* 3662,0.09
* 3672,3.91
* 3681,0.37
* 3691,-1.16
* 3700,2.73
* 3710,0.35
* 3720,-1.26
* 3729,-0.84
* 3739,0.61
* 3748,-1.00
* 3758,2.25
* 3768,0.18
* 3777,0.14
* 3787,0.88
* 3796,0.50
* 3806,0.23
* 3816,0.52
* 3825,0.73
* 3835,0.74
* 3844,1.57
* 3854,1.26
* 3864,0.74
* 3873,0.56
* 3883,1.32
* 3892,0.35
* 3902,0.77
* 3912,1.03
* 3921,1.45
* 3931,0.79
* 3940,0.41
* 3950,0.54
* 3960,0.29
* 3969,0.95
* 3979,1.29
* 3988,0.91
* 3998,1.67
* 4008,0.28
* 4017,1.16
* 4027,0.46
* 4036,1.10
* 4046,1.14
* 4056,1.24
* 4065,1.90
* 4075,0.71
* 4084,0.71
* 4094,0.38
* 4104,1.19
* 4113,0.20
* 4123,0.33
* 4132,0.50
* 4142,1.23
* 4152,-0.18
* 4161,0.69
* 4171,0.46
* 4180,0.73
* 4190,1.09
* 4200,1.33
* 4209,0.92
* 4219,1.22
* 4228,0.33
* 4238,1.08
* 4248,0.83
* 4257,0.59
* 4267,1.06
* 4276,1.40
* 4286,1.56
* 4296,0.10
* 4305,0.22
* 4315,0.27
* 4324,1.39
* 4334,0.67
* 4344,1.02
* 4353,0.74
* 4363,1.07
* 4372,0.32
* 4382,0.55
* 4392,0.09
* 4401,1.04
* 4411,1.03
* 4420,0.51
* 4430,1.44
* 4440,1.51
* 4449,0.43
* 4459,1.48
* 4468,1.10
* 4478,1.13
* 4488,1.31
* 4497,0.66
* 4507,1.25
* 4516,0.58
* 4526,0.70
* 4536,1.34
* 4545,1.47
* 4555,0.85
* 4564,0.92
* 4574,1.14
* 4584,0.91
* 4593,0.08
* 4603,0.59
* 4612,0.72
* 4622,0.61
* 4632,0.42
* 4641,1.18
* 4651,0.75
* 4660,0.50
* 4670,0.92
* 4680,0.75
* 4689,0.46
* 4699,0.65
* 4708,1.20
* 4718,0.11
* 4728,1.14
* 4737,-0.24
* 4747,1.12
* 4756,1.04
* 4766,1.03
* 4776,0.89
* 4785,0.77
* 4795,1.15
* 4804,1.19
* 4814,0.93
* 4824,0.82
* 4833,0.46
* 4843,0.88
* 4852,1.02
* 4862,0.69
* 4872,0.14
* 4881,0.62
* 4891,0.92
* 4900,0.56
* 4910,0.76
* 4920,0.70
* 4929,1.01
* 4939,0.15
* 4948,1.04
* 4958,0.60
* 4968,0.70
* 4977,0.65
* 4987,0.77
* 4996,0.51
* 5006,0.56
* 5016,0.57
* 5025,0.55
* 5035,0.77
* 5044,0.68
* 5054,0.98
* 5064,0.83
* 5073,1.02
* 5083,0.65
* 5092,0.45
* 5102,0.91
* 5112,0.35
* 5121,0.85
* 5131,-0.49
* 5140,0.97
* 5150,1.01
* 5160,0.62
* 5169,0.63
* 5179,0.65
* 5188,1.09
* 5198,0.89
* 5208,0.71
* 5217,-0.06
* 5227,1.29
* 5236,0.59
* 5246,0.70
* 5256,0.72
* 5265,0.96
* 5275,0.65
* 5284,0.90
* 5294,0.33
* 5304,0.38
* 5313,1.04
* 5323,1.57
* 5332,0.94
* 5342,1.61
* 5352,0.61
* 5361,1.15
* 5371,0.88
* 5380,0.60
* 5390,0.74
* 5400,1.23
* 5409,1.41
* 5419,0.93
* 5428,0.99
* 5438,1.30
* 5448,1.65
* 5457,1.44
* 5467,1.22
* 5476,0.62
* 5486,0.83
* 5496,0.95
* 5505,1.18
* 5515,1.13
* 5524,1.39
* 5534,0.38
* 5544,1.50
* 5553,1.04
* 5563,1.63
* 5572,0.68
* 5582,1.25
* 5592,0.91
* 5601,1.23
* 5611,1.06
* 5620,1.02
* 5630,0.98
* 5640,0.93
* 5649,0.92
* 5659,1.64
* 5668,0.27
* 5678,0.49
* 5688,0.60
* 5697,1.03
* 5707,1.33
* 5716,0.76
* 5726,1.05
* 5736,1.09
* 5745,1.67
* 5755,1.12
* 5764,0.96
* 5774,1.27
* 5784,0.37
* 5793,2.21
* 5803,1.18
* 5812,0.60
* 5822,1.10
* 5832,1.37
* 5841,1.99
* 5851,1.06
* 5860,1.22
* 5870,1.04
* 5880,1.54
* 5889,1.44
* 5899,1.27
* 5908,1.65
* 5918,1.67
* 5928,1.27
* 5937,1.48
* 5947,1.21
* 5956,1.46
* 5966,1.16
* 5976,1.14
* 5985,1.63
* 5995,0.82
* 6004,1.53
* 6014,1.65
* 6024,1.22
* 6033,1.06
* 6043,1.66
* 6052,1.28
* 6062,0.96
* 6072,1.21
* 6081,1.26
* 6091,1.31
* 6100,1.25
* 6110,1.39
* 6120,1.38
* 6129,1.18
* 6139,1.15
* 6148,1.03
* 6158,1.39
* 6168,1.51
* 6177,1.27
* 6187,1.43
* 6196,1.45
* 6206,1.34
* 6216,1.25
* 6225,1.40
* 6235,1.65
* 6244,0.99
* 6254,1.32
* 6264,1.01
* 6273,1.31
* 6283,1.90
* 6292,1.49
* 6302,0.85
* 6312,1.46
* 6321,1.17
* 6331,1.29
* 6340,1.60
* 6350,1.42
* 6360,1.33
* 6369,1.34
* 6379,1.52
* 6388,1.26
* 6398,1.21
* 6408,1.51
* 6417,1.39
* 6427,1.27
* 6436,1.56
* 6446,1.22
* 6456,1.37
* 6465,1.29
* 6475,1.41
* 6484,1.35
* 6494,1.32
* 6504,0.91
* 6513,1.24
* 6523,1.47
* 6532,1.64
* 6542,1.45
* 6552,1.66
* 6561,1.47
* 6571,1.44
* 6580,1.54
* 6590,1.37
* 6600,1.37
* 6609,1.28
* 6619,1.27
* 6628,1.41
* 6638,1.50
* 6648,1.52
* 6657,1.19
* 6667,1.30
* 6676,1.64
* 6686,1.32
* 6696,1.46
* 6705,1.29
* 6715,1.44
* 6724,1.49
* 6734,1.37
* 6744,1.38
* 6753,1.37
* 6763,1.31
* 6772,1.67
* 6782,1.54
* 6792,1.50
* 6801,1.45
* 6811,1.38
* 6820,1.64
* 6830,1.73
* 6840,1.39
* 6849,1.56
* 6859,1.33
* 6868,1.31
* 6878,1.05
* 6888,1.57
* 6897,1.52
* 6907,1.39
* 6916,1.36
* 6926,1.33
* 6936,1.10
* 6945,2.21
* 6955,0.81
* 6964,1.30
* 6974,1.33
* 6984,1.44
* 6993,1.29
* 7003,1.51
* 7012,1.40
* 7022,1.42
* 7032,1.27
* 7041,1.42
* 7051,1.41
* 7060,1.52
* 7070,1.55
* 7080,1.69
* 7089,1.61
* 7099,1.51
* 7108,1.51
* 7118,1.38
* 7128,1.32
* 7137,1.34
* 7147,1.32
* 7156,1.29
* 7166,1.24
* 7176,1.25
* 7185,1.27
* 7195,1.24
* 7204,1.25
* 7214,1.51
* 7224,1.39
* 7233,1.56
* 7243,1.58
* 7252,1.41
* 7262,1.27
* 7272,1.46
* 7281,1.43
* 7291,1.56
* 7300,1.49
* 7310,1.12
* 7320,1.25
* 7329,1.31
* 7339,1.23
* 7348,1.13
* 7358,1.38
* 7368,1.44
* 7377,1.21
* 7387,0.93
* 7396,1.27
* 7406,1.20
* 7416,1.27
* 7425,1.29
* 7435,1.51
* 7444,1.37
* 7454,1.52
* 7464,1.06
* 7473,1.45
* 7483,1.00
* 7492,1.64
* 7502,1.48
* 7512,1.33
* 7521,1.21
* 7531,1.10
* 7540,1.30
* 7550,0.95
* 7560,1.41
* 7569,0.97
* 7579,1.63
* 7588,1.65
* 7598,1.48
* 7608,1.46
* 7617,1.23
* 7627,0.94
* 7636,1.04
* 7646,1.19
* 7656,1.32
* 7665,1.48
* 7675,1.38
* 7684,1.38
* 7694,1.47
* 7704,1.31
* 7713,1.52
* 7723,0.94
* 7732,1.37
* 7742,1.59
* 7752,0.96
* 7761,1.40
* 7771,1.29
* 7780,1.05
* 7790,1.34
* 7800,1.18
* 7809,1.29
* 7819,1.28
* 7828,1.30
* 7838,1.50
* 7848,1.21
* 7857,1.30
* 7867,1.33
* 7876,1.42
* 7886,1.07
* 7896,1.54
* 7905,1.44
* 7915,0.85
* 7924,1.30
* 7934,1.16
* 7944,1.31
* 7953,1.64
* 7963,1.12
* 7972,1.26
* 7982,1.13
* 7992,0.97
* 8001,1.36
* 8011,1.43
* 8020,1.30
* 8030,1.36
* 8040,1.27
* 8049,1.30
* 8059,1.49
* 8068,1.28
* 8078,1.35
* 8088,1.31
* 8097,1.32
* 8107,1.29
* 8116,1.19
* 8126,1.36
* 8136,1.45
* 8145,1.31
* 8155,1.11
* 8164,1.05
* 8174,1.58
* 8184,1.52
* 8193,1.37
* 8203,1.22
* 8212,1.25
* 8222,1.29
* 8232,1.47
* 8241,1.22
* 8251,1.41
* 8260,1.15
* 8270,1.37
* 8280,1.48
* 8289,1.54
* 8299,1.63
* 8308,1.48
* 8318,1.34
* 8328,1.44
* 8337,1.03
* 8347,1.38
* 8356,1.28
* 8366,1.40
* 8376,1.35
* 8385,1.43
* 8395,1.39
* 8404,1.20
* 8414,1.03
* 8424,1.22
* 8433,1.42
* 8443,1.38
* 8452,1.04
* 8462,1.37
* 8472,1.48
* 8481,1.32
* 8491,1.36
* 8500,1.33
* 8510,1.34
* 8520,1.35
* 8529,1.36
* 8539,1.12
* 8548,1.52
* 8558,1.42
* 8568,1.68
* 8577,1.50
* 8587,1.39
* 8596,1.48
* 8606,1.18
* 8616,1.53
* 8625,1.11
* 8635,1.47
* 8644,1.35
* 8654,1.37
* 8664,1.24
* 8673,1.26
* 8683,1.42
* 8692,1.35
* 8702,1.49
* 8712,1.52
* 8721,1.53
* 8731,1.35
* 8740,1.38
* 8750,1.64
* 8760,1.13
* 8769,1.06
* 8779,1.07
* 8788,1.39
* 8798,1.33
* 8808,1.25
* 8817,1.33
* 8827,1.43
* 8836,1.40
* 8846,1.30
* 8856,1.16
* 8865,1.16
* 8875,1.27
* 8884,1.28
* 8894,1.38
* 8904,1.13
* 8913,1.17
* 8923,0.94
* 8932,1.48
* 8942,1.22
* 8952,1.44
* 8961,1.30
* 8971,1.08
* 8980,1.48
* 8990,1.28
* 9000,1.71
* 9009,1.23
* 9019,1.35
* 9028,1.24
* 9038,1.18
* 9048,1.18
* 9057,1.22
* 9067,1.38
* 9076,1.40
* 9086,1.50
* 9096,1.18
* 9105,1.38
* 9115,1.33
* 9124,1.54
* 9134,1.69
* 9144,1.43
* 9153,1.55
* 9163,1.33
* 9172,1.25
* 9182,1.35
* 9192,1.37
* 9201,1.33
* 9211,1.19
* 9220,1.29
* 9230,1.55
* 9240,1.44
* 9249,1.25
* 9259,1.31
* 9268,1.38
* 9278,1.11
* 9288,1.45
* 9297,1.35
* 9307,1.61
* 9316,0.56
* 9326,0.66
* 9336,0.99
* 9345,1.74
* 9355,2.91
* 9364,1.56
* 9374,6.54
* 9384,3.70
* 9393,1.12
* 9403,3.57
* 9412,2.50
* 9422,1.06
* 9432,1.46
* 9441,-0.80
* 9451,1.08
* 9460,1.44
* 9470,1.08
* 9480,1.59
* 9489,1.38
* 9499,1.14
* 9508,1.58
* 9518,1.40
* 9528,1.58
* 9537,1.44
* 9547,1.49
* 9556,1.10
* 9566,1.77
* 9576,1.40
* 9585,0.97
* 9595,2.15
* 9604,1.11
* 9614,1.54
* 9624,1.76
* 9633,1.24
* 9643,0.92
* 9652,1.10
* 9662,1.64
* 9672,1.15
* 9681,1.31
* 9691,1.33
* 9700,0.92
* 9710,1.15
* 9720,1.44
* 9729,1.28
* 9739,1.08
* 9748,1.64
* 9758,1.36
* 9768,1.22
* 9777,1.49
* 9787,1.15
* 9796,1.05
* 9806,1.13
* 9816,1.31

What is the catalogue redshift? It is 0.43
